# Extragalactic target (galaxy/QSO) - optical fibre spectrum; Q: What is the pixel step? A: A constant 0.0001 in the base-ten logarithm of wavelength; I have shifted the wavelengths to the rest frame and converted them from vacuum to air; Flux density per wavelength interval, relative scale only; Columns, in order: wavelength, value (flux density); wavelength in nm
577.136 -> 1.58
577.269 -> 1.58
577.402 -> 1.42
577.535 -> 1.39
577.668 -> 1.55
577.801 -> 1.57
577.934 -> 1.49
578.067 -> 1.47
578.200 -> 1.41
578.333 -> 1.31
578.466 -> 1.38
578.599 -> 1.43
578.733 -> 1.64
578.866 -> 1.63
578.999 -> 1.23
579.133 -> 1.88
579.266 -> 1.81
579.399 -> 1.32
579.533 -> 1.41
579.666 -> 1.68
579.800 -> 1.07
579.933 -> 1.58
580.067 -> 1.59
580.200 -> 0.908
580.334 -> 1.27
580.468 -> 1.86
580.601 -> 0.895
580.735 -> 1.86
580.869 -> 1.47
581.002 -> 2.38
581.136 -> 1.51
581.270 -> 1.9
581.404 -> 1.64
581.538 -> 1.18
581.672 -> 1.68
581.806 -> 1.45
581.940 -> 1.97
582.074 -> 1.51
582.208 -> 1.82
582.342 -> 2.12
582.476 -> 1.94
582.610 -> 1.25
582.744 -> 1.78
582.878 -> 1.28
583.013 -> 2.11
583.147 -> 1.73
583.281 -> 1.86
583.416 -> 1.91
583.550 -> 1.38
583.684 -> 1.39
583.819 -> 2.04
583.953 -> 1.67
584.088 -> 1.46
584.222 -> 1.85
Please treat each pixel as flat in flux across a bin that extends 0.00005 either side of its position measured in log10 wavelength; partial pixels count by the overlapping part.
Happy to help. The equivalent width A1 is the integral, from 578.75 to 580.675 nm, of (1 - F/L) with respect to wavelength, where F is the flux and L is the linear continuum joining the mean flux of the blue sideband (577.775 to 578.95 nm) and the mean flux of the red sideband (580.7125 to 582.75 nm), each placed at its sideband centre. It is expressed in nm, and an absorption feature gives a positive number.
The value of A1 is 0.15 nm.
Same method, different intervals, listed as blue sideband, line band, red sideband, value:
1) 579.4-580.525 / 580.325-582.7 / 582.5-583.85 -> -0.19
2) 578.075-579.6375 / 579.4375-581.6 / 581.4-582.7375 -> 0.10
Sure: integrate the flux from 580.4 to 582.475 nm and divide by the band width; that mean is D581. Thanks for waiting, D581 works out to 1.69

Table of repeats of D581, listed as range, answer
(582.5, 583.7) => 1.65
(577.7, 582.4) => 1.55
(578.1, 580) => 1.48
